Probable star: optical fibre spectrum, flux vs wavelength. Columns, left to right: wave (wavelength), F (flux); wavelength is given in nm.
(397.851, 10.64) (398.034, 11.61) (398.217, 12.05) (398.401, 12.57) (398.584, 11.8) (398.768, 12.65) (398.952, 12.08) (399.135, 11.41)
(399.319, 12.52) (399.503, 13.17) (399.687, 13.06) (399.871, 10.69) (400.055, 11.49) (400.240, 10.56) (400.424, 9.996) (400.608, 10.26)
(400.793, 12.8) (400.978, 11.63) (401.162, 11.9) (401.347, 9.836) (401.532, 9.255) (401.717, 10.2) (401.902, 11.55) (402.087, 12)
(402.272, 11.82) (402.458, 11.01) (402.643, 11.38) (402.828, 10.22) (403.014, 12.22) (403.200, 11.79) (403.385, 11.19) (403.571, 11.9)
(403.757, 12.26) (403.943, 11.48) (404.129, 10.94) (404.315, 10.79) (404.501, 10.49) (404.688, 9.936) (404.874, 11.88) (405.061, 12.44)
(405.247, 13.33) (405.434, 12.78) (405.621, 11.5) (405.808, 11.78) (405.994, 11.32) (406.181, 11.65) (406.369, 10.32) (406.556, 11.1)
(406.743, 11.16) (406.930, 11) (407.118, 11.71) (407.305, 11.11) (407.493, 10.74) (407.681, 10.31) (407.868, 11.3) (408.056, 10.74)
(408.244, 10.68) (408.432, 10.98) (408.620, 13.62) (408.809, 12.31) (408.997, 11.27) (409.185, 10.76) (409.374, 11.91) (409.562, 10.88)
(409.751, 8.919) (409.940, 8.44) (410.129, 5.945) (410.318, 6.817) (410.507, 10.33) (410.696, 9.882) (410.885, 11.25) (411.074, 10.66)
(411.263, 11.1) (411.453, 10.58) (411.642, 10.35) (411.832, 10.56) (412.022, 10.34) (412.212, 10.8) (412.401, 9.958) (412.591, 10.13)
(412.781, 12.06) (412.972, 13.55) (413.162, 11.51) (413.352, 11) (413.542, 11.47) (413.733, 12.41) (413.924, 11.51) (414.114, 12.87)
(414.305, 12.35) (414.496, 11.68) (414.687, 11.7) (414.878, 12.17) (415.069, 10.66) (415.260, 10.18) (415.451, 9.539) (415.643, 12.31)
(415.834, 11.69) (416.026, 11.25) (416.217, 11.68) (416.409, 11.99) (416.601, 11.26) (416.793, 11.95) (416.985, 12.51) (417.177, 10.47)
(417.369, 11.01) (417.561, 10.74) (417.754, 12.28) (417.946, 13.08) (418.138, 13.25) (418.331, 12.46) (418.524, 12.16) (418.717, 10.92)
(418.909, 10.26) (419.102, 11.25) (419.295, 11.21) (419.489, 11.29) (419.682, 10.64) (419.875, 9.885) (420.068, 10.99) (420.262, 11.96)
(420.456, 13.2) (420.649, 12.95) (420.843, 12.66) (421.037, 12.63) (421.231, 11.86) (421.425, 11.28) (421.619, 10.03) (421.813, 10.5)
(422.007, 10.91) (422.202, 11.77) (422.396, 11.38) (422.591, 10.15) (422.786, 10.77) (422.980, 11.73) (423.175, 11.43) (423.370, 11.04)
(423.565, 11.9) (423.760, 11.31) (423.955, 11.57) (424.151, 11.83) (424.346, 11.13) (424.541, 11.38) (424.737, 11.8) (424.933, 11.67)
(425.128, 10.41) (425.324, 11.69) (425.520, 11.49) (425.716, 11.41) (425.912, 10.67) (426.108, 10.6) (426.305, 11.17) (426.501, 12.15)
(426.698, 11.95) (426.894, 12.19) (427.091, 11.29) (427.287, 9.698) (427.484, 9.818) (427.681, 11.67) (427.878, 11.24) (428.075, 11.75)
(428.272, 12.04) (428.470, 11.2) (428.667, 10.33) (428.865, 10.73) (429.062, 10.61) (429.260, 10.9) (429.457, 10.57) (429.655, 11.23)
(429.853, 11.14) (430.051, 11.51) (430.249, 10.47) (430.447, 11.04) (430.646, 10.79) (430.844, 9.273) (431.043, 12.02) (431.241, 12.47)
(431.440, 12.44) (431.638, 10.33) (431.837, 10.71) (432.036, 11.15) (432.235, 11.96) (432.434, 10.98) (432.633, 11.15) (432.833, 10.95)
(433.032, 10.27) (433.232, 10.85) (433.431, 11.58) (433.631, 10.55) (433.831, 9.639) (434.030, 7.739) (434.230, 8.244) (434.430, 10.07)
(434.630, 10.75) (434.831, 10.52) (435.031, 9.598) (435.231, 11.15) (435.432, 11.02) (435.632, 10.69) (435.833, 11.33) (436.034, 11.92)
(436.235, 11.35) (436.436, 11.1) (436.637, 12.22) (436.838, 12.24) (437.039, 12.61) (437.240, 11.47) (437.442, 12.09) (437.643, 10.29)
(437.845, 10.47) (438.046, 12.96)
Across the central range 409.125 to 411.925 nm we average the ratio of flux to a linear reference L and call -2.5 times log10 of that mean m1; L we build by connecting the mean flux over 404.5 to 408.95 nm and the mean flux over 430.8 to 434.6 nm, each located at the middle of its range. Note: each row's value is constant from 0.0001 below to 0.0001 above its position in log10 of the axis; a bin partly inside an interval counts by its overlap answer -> 0.15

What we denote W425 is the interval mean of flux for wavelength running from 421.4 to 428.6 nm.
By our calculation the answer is 11.2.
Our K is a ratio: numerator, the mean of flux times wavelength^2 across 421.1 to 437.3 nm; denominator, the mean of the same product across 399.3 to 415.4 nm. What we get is 1.1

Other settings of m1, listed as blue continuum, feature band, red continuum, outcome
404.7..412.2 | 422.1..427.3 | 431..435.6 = -0.06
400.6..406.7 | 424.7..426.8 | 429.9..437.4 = -0.03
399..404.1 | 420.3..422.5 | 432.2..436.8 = -0.07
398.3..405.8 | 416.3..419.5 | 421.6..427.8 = -0.03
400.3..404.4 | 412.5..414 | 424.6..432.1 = -0.05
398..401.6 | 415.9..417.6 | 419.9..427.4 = 0.00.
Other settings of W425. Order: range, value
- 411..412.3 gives 10.6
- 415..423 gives 11.4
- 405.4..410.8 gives 10.7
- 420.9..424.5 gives 11.3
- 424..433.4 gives 11.2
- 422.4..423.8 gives 11.2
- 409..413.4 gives 10.4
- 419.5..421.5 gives 11.8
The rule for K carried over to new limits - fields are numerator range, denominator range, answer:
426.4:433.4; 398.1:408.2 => 1.11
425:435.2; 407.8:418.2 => 1.06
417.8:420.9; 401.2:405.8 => 1.12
